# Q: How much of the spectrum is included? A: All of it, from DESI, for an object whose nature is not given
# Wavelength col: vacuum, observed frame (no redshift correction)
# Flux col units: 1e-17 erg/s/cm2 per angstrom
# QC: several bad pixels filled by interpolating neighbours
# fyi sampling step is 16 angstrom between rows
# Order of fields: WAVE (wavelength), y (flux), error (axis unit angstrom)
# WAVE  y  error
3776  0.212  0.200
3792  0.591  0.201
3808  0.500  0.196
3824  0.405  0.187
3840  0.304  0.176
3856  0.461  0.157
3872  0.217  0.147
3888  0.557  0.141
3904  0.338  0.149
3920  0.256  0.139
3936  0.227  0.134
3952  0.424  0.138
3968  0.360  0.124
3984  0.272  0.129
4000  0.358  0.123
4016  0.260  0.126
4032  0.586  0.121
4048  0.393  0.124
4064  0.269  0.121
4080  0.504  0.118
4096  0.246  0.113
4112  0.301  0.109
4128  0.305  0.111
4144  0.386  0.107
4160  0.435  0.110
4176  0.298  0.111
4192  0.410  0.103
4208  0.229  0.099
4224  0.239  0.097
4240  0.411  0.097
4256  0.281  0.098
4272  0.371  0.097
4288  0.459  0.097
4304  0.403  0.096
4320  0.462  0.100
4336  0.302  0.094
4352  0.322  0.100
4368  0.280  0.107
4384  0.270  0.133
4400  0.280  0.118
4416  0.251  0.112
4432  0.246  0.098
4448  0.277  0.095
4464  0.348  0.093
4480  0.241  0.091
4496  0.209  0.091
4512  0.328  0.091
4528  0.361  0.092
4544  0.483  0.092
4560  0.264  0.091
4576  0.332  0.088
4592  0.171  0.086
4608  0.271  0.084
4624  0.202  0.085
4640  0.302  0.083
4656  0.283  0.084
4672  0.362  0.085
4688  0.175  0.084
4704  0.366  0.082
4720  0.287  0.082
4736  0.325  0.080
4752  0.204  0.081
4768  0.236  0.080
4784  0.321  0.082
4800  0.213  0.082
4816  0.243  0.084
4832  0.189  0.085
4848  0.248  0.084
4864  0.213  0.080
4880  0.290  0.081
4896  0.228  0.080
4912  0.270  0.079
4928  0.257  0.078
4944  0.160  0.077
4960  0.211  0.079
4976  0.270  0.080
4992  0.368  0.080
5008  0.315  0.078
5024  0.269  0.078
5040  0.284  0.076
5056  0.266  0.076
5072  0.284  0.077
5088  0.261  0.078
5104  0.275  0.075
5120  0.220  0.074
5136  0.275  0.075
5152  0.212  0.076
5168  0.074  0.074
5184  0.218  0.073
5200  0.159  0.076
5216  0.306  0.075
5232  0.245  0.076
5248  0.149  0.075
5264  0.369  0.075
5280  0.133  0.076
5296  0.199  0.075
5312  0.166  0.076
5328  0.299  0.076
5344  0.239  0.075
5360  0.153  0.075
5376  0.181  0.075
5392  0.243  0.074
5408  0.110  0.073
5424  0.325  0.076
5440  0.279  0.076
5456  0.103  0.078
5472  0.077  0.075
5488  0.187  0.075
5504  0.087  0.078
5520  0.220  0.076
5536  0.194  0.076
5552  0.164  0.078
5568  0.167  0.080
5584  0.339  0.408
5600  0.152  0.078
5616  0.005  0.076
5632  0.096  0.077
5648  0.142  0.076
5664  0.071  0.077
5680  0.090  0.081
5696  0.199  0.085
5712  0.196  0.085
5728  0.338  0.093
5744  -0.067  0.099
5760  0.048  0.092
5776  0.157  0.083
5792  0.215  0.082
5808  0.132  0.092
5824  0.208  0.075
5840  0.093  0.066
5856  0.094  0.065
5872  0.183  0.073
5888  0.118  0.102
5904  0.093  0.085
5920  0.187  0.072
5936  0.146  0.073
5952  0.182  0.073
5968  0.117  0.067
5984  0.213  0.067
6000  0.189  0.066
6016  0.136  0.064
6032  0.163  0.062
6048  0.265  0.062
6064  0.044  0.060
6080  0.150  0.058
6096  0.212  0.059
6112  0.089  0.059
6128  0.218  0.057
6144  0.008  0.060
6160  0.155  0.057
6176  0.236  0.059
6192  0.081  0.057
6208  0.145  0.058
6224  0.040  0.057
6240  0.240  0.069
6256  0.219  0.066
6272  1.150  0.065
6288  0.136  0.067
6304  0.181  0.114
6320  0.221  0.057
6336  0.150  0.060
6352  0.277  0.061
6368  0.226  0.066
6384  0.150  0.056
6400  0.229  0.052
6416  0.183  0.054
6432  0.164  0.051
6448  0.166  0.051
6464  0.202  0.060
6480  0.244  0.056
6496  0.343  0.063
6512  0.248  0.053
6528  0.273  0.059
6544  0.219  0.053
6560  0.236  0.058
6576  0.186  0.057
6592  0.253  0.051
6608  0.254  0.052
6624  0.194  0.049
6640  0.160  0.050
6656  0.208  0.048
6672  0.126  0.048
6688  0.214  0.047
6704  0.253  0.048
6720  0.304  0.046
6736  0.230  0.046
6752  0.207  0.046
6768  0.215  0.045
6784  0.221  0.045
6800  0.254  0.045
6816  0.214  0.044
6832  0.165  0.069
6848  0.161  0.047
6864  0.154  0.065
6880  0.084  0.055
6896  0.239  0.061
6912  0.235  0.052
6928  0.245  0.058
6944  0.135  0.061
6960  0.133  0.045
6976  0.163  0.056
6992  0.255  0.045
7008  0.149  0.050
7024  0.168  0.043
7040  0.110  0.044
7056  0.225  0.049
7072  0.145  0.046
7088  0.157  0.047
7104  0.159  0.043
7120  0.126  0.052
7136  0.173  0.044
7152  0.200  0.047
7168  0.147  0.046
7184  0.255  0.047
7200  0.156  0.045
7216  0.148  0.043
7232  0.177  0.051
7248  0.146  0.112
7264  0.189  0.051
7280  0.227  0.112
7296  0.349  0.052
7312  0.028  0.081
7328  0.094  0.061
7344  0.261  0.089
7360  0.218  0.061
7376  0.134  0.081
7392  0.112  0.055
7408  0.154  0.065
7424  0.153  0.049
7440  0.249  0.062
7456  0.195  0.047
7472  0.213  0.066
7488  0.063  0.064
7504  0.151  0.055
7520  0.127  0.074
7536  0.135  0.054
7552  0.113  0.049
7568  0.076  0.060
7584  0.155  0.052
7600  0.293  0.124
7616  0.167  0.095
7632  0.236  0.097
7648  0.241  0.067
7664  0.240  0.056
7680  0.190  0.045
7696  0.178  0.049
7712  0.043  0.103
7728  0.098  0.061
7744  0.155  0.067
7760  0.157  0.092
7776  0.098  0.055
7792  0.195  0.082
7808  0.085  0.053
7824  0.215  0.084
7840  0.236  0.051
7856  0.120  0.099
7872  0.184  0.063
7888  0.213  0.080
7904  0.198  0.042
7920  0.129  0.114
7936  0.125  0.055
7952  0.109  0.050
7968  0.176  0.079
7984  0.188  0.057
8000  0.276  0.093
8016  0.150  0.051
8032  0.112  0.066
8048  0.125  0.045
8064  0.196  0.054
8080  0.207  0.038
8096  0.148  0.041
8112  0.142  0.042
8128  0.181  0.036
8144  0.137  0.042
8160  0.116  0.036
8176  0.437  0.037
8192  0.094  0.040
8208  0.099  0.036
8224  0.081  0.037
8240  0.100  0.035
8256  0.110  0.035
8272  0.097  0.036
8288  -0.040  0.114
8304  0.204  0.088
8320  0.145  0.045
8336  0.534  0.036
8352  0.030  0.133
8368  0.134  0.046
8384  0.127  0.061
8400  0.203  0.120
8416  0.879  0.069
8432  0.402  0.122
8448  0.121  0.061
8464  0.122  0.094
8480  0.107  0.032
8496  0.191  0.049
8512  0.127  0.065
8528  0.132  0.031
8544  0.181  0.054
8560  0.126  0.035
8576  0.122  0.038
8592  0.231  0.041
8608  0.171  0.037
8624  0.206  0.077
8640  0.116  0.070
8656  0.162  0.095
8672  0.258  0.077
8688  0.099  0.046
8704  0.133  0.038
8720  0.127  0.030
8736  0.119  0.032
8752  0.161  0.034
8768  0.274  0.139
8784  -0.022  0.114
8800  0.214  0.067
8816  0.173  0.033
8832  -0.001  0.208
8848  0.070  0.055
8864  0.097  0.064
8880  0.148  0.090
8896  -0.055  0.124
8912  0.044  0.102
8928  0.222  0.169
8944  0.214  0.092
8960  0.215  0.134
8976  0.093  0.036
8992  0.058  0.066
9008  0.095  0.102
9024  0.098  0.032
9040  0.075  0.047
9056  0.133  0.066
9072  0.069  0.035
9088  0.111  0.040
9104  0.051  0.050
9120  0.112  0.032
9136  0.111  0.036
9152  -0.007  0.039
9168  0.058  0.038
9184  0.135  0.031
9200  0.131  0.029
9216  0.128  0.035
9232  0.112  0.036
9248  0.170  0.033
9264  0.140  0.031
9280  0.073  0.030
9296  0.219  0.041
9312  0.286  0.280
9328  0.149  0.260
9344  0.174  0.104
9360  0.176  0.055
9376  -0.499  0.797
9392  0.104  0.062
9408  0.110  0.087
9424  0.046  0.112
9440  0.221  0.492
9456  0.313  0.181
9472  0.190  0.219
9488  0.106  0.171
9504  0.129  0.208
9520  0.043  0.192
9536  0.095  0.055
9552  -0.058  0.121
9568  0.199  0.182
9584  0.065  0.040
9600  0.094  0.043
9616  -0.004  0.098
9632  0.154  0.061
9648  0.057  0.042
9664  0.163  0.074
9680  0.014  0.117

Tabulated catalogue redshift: 0.682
